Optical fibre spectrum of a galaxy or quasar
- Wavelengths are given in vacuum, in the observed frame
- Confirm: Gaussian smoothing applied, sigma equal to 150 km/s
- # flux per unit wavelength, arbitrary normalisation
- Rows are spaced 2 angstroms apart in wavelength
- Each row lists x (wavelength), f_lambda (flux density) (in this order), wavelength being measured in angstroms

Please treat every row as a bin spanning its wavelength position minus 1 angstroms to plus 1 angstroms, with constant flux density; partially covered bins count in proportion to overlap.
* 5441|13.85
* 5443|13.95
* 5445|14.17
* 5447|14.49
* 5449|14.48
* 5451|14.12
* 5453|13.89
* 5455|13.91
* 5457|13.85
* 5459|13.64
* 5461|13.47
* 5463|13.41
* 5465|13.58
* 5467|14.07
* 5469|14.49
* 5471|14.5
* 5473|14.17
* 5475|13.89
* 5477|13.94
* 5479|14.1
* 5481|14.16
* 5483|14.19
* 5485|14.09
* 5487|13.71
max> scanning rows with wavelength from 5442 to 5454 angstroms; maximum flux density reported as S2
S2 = 14.49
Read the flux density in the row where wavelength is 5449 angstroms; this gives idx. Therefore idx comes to 14.48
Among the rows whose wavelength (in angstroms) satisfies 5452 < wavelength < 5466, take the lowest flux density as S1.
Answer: 13.41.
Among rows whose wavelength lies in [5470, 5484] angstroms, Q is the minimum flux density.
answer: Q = 13.89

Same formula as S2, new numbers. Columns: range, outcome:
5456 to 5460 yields 13.85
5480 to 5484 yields 14.19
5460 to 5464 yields 13.47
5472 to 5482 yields 14.17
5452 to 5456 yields 13.91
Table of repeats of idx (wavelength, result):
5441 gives 13.85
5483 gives 14.19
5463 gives 13.41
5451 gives 14.12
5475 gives 13.89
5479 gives 14.1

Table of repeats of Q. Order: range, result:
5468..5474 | 14.17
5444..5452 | 14.12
